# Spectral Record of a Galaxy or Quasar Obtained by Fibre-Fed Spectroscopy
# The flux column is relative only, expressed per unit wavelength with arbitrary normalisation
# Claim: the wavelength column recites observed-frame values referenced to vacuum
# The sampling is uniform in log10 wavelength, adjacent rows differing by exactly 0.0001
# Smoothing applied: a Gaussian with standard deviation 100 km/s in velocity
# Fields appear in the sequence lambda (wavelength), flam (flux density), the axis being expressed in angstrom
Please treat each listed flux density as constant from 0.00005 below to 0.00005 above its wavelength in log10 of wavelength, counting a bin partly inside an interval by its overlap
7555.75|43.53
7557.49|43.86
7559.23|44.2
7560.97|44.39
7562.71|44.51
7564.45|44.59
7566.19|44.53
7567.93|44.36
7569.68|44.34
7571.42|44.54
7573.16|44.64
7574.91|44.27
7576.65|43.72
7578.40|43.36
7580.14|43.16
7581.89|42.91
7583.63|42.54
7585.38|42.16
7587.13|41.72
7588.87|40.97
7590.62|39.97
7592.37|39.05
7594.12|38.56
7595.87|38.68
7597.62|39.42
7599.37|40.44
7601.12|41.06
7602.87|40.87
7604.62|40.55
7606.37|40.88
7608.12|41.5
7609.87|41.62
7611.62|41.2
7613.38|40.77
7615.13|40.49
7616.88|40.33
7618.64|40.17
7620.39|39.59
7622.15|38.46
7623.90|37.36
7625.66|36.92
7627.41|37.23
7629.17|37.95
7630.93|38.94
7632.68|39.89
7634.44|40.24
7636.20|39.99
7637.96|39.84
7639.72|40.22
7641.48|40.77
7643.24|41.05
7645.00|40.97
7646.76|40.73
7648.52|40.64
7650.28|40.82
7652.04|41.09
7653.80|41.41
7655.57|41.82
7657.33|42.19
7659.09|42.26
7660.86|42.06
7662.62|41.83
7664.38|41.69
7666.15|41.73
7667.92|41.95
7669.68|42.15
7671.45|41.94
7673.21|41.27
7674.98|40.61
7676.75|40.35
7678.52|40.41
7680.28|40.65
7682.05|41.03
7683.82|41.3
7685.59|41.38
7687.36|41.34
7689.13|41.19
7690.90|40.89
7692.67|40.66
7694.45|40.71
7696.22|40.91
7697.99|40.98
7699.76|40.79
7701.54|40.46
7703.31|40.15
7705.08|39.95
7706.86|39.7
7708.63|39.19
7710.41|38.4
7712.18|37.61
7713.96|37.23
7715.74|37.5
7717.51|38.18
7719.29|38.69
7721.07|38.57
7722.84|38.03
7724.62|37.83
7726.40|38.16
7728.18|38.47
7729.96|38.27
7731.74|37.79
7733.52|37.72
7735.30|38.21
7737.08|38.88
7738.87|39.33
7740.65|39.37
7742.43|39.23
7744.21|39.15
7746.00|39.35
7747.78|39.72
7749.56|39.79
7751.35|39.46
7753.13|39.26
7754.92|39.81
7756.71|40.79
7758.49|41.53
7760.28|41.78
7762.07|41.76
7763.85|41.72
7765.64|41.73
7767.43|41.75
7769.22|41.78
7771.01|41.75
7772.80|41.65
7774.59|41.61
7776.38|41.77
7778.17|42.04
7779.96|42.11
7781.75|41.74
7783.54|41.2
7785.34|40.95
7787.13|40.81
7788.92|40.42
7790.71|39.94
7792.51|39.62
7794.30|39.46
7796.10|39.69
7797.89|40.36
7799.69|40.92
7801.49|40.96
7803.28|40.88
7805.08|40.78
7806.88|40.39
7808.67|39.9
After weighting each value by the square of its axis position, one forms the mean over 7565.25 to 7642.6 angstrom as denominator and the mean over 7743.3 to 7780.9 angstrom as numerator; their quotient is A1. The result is 1.0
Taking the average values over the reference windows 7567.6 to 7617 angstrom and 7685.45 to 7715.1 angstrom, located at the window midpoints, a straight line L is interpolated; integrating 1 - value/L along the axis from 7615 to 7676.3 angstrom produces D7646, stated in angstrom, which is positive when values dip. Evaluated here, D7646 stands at 0.5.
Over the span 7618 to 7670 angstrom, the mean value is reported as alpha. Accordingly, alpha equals 40.4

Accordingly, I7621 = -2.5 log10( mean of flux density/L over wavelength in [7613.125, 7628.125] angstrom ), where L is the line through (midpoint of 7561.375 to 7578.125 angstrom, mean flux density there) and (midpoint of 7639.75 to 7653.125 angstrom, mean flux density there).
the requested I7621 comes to 0.08 mag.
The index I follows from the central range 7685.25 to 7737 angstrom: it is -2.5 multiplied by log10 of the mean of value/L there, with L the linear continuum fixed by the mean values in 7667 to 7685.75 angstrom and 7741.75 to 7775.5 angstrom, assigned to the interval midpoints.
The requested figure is 0.047 mag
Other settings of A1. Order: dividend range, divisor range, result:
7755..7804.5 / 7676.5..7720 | 1.05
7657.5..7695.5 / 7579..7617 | 1.03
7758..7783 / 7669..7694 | 1.04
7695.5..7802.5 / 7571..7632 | 1.02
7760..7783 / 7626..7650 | 1.09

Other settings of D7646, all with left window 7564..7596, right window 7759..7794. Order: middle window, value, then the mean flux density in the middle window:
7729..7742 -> 1.0 angstrom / 38.5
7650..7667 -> 0.1 angstrom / 41.7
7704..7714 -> 0.7 angstrom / 38.8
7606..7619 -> 0.5 angstrom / 40.9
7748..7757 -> 0.4 angstrom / 39.7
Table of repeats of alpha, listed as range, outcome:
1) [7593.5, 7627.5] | 39.9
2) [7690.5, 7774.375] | 39.7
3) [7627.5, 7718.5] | 40.5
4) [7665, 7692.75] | 41.2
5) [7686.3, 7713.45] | 40.2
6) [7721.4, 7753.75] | 38.8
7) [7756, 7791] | 41.5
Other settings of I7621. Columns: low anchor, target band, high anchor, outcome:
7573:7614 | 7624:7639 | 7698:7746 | 0.049 mag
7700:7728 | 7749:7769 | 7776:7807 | -0.027 mag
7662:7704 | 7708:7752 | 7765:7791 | 0.074 mag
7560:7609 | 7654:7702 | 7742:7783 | 0.007 mag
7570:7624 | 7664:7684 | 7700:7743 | -0.043 mag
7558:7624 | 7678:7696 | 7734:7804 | 0.004 mag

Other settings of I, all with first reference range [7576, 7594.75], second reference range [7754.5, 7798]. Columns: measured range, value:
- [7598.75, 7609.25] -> 0.018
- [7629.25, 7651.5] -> 0.033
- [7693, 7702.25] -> 0.016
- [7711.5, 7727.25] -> 0.091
